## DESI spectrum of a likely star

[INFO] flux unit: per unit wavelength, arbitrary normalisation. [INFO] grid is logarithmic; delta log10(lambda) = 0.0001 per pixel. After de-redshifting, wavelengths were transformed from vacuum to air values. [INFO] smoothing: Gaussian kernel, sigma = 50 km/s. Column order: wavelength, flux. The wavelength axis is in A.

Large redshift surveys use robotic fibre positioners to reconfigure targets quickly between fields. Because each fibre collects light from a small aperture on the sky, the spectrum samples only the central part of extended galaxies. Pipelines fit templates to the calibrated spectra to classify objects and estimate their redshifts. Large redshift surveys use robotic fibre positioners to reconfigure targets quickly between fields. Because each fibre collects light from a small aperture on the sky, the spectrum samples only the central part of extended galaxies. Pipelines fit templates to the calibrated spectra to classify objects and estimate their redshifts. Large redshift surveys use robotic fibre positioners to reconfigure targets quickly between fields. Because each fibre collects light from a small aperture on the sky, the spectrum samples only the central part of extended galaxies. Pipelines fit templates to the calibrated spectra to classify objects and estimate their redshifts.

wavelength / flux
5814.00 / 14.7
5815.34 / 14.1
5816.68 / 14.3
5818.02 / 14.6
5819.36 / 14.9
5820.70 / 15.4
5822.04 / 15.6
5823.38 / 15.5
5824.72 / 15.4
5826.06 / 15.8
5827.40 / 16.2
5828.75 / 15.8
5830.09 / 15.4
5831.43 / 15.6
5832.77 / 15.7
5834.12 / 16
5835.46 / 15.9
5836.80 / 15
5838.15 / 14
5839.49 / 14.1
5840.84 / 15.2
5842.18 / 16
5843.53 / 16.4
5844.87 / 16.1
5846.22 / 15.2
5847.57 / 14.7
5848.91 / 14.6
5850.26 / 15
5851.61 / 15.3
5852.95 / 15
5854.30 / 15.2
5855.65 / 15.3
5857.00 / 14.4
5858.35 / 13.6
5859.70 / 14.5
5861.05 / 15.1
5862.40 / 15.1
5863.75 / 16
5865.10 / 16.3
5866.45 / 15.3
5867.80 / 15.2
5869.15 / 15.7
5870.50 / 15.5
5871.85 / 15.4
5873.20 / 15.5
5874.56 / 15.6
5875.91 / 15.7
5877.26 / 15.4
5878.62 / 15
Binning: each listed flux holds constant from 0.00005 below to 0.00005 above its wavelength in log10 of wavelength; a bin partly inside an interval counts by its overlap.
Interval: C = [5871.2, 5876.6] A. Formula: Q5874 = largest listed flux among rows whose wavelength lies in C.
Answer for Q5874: 15.7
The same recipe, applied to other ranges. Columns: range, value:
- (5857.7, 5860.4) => 14.5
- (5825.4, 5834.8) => 16.2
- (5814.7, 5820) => 14.9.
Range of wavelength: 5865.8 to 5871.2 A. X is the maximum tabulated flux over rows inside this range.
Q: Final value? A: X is 15.7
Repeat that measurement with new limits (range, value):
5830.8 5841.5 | 16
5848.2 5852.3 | 15.3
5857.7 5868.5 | 16.3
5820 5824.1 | 15.6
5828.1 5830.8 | 15.8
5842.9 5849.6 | 16.4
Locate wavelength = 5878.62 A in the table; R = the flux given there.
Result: 15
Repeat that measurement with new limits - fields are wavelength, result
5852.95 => 15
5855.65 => 15.3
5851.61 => 15.3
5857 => 14.4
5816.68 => 14.3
